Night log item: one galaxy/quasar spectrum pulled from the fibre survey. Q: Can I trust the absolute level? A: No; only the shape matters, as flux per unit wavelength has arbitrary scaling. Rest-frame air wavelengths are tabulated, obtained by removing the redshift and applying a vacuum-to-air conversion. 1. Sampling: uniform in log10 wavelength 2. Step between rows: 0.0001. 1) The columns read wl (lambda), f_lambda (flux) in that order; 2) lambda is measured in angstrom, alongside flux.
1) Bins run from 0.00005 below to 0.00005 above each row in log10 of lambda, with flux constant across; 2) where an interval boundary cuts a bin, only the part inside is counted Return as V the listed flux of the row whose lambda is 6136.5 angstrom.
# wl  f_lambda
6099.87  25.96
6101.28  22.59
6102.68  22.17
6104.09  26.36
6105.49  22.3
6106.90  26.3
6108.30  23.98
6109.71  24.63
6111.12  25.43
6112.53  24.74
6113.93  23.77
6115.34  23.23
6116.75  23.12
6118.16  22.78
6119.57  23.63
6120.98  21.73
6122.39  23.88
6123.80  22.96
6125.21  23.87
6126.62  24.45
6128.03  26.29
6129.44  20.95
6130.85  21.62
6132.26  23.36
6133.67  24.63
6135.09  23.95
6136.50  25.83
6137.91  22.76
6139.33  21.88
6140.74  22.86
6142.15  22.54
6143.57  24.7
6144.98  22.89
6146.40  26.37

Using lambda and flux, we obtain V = 25.83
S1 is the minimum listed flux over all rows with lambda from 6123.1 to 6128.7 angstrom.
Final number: 22.96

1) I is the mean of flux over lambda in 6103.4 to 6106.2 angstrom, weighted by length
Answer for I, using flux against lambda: 24.3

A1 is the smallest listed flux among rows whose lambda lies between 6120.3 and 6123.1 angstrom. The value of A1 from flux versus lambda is 21.73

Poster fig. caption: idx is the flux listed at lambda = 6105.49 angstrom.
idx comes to 22.3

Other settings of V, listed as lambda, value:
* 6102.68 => 22.17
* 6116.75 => 23.12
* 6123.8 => 22.96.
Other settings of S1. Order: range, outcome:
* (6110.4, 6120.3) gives 22.78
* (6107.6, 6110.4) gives 23.98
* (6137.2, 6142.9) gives 21.88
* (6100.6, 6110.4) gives 22.17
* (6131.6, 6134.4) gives 23.36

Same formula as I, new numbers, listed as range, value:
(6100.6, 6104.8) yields 23.7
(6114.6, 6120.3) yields 23.2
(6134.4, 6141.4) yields 23.5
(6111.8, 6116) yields 23.9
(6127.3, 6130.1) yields 23.7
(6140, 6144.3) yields 23.4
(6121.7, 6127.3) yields 23.8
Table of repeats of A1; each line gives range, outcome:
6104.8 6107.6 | 22.3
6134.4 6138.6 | 22.76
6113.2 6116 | 23.23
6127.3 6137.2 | 20.95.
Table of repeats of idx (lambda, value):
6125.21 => 23.87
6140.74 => 22.86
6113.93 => 23.77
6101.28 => 22.59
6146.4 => 26.37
